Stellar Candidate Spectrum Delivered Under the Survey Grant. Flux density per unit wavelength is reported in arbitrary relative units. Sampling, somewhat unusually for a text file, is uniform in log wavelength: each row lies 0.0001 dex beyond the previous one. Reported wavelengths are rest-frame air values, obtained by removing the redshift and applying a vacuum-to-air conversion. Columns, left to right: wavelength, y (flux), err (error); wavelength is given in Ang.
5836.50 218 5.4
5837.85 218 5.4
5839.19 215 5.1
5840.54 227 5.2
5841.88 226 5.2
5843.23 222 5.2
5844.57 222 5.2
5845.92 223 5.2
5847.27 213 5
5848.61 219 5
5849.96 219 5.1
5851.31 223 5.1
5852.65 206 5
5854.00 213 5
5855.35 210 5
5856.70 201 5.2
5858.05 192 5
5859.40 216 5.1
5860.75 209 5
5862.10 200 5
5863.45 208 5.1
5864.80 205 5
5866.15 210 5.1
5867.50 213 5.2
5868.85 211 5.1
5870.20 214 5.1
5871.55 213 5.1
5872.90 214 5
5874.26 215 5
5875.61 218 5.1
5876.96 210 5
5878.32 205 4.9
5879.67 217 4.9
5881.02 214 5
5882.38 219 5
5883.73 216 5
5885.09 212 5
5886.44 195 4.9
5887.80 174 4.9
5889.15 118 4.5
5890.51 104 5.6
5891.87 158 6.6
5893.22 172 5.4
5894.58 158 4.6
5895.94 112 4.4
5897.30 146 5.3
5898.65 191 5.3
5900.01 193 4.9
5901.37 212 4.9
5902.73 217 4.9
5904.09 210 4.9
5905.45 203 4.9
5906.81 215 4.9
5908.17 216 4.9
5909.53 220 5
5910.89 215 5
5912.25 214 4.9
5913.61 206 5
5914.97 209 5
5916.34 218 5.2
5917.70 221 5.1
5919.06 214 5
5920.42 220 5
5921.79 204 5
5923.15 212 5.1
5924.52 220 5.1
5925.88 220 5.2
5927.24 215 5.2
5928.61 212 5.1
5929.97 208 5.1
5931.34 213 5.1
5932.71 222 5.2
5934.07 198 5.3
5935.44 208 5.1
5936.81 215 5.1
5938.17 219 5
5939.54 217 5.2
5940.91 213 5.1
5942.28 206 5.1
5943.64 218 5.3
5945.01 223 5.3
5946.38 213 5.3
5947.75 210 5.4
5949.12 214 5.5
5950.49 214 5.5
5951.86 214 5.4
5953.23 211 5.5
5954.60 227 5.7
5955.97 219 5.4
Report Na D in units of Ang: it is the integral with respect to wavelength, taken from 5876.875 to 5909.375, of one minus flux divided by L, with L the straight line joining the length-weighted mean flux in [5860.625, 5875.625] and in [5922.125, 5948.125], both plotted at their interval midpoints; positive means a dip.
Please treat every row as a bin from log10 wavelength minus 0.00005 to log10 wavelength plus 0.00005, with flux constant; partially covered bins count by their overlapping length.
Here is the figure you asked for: 3.79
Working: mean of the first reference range 211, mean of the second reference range 214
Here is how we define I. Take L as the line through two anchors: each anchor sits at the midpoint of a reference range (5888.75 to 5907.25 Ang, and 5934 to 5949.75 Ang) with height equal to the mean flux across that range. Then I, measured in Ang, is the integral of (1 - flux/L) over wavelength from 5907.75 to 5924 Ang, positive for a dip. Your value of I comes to -2.2 Ang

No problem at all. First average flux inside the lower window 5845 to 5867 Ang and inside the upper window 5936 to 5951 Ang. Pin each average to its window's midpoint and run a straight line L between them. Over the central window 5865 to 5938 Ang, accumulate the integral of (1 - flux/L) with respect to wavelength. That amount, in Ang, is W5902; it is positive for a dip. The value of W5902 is 3.8 Ang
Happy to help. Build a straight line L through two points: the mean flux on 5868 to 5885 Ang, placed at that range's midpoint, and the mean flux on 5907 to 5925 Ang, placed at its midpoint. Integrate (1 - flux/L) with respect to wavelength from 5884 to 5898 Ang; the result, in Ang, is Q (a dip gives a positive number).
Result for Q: 3.7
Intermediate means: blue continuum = 214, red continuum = 214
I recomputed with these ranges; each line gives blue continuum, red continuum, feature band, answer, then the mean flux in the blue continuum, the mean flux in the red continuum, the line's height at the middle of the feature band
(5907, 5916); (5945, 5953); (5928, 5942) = 0.09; 214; 214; 214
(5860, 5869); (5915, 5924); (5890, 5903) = 2.84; 208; 214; 212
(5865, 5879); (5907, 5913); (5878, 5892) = 1.85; 212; 216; 214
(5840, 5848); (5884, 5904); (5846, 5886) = -2.56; 222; 171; 200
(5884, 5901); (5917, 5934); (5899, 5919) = -2.45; 163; 215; 189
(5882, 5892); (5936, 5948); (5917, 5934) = -0.99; 174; 215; 203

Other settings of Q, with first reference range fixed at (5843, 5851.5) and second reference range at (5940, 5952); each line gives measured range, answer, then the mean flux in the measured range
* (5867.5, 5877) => 0.20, 214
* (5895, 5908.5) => 1.64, 190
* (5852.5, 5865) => 0.75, 206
